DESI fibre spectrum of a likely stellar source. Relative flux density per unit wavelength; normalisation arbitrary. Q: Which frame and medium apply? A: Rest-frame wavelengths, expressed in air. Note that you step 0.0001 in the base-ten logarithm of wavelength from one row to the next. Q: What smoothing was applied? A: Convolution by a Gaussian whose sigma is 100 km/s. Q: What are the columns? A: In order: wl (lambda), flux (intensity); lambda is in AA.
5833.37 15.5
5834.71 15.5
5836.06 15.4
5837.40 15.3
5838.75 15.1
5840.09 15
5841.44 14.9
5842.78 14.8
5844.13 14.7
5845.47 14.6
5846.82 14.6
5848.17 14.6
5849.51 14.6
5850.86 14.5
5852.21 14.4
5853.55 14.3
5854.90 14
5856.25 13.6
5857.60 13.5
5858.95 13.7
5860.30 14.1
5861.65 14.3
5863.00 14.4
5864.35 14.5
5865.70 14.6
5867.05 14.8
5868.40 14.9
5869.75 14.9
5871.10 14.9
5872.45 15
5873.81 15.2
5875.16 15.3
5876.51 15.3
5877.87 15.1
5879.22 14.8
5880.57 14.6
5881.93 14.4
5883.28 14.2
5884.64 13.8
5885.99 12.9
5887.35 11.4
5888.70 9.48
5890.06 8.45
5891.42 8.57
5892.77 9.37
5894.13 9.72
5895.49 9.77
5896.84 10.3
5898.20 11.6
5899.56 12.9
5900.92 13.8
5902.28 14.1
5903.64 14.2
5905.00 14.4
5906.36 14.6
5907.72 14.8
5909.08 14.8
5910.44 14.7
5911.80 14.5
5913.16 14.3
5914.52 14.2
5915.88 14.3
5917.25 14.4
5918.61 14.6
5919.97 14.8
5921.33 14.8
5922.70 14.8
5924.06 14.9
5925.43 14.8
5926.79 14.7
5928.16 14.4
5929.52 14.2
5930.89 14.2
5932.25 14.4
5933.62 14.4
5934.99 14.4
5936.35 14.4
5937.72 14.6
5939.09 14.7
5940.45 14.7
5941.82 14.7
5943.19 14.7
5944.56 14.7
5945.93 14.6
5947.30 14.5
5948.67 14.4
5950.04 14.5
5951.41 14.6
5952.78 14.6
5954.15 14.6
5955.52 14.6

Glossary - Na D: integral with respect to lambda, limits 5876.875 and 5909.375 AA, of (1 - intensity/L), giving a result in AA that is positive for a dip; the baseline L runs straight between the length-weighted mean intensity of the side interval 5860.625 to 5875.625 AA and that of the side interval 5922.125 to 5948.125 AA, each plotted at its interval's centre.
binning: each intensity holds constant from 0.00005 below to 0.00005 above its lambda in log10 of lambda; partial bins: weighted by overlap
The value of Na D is 4.7 AA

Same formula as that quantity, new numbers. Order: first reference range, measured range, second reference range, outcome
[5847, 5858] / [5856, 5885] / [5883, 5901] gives -4.23 AA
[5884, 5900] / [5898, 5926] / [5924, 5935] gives -3.74 AA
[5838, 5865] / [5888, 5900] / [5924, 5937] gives 3.72 AA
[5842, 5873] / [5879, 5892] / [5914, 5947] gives 2.06 AA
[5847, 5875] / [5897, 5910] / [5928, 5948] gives 0.63 AA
